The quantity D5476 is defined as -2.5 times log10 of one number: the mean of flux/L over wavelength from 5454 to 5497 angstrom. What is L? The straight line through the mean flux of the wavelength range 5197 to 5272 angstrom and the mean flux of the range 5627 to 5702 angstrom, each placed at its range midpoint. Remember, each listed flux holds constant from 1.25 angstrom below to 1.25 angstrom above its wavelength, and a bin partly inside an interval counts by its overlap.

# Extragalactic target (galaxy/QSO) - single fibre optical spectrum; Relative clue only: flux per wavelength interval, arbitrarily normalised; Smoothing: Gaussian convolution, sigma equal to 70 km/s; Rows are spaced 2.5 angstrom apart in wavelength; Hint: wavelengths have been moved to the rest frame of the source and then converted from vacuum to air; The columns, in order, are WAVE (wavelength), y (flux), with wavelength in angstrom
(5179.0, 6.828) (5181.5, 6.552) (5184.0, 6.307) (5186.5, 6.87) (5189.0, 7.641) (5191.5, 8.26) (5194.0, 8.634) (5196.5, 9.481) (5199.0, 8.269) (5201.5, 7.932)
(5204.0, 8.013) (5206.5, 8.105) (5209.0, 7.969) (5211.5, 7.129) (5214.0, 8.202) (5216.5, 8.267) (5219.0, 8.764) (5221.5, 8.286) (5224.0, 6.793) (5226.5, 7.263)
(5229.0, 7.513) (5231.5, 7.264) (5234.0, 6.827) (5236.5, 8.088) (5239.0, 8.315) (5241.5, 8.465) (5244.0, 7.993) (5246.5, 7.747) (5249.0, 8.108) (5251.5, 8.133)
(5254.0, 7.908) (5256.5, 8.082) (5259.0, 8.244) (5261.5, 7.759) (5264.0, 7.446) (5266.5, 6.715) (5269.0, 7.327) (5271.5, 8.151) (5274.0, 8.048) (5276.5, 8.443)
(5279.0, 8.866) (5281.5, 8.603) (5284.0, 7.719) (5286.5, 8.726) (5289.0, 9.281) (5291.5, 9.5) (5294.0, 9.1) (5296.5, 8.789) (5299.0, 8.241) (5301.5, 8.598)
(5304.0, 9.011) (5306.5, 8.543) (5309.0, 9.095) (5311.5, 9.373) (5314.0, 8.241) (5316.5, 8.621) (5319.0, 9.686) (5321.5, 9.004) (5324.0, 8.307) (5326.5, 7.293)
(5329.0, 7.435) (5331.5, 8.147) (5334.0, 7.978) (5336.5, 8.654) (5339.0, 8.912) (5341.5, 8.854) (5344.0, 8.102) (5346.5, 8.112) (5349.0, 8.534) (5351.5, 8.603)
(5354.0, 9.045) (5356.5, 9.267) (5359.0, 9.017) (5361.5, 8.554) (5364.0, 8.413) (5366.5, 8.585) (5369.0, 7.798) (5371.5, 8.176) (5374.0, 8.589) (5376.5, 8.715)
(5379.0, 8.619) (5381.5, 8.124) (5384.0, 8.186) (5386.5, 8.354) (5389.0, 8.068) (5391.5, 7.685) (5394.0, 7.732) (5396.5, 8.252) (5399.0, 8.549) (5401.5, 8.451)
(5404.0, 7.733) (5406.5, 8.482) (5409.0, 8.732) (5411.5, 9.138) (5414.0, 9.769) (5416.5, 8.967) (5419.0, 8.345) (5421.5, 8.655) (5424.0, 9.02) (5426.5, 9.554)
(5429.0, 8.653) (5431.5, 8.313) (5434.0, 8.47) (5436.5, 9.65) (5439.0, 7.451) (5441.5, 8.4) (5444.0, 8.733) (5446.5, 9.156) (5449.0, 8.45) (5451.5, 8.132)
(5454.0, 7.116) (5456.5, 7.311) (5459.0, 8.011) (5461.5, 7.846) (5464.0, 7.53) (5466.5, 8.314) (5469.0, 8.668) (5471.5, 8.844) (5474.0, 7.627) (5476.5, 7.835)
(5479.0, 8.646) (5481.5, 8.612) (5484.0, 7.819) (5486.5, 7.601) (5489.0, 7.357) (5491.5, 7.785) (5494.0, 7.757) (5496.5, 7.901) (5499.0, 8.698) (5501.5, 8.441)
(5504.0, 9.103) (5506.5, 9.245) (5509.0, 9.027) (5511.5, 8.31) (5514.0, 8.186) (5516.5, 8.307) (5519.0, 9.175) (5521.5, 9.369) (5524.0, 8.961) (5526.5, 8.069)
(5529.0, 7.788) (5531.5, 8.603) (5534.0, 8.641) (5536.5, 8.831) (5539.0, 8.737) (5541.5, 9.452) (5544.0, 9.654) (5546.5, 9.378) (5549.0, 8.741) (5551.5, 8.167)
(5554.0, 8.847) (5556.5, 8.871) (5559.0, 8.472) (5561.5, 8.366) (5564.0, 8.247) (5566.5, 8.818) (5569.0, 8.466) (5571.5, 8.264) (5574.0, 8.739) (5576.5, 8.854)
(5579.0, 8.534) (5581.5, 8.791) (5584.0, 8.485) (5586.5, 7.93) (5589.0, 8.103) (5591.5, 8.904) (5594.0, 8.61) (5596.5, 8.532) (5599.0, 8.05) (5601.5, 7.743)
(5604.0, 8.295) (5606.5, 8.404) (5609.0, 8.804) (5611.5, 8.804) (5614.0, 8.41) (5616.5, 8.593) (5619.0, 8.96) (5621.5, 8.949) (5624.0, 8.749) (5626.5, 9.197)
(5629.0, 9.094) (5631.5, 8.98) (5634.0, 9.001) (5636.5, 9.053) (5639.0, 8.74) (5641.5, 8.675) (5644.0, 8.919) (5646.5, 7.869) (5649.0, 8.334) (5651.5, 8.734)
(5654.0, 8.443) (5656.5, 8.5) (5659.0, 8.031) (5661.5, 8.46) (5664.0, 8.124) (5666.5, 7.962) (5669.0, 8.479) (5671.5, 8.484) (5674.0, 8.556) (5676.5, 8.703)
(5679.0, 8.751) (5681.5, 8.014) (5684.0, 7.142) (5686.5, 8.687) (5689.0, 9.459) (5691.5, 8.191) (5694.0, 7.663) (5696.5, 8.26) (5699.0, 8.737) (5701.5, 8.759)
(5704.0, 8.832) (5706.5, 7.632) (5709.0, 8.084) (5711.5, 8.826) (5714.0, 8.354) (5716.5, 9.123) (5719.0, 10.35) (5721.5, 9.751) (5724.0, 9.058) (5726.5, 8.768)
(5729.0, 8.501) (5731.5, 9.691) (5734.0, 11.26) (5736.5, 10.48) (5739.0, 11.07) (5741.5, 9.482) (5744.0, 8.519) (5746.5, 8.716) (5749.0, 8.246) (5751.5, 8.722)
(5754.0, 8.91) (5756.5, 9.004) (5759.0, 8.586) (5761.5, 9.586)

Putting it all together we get 0.04 mag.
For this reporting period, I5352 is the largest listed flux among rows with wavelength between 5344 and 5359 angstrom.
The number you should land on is 9.267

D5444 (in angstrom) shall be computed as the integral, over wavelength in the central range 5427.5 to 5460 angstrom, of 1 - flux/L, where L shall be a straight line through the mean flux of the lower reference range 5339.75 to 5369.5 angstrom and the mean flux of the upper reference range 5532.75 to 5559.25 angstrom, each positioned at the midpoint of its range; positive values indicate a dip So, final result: 1.6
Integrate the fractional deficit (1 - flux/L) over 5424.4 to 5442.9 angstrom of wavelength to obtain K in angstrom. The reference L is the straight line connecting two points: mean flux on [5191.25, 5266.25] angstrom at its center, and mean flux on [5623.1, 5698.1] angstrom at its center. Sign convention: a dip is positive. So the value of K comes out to -1.0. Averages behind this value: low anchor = 7.95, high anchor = 8.51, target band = 8.66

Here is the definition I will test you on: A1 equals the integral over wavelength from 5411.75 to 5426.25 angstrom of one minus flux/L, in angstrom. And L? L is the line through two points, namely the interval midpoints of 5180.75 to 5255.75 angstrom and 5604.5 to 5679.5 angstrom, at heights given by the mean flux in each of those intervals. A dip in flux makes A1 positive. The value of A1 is -1.4 angstrom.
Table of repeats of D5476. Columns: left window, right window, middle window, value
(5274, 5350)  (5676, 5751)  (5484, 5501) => 0.11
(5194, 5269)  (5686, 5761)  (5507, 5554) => -0.02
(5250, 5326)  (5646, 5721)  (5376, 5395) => 0.04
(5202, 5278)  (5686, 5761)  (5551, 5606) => 0.02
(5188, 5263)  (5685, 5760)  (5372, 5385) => -0.02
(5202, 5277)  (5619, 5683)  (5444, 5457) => 0.01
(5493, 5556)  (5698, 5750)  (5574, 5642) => 0.03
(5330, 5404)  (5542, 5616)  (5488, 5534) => 0.01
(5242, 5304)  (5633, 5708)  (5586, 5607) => 0.01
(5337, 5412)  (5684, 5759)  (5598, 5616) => 0.05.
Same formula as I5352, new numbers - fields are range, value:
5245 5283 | 8.866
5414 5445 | 9.769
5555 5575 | 8.871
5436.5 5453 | 9.65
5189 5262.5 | 9.481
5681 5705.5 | 9.459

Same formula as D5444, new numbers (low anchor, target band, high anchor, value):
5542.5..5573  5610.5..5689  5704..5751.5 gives 3.4 angstrom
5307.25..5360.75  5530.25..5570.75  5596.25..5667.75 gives -0.9 angstrom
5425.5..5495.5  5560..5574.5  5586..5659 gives 0.0 angstrom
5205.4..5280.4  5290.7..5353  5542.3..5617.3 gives -4.3 angstrom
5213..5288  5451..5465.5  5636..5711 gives 0.9 angstrom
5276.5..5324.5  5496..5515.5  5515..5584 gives 0.2 angstrom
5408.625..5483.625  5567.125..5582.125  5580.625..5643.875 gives 0.0 angstrom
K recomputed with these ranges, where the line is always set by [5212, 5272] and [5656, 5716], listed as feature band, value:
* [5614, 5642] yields -2.0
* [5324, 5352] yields -1.1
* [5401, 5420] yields -1.6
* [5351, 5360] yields -1.2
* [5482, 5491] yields 0.5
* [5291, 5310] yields -2.3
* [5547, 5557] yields -0.6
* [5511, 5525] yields -1.0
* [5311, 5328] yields -1.5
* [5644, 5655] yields -0.1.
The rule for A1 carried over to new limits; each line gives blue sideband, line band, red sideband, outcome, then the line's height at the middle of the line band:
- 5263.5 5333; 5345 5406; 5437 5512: -0.3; 8.34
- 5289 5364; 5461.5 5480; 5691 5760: 1.3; 8.77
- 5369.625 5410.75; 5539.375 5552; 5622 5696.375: -1.0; 8.42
